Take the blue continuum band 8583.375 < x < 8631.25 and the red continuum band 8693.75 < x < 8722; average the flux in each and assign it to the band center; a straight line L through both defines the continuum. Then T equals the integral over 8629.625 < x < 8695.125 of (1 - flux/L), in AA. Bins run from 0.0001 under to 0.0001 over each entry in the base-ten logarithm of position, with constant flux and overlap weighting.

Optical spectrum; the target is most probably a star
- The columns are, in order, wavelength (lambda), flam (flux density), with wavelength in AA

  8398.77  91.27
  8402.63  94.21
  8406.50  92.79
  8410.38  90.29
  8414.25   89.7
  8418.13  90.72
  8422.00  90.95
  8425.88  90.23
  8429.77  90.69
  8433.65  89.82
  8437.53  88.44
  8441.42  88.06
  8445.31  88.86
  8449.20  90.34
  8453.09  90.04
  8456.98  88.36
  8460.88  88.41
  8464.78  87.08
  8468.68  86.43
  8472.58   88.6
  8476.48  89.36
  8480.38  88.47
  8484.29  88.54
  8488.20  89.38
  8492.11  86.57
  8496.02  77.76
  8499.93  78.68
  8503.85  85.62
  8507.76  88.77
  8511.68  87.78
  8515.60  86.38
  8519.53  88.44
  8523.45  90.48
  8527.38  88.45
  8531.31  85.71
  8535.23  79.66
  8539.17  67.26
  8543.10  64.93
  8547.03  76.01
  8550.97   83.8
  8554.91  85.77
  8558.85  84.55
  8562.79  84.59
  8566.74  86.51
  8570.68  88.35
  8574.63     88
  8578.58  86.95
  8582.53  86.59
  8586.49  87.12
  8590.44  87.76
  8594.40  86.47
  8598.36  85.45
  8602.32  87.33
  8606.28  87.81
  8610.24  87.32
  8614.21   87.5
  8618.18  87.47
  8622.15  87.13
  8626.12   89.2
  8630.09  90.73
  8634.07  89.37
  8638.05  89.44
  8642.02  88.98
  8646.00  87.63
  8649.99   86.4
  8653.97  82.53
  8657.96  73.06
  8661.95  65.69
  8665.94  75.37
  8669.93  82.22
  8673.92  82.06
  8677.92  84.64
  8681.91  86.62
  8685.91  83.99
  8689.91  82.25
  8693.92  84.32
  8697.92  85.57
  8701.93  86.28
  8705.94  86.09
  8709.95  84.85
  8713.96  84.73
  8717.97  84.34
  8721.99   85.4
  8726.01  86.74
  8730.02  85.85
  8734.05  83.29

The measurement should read 2.4 AA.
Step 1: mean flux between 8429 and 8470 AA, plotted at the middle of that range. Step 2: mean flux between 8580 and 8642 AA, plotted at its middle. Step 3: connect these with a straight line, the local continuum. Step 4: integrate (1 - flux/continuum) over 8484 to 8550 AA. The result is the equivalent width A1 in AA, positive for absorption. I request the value 4.14 AA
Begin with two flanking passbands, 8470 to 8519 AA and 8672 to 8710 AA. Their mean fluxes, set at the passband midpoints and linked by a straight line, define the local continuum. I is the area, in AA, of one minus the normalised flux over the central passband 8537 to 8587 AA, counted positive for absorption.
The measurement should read 2.1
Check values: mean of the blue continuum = 86.4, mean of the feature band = 82.2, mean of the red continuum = 84.7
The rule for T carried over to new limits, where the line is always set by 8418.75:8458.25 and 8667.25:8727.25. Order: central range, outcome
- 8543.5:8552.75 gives 1.1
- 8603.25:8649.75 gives -1.3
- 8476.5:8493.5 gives 0.1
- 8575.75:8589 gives 0.0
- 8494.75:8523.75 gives 0.9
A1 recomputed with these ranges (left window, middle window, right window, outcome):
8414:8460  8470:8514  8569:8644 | 1.4 AA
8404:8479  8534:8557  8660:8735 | 2.8 AA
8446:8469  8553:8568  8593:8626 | 0.4 AA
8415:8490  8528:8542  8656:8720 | 1.4 AA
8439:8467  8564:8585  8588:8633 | 0.2 AA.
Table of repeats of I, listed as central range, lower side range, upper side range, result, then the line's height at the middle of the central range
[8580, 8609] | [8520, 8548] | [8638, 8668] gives -2.48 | 80.1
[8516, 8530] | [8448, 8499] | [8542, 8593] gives -0.47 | 85.8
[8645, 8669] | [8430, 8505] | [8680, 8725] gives 2.03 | 85.4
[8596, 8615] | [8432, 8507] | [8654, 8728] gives -0.61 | 84.3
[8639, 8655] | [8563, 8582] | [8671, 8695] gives -0.35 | 84.9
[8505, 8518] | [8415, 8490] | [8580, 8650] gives 0.16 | 88.6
